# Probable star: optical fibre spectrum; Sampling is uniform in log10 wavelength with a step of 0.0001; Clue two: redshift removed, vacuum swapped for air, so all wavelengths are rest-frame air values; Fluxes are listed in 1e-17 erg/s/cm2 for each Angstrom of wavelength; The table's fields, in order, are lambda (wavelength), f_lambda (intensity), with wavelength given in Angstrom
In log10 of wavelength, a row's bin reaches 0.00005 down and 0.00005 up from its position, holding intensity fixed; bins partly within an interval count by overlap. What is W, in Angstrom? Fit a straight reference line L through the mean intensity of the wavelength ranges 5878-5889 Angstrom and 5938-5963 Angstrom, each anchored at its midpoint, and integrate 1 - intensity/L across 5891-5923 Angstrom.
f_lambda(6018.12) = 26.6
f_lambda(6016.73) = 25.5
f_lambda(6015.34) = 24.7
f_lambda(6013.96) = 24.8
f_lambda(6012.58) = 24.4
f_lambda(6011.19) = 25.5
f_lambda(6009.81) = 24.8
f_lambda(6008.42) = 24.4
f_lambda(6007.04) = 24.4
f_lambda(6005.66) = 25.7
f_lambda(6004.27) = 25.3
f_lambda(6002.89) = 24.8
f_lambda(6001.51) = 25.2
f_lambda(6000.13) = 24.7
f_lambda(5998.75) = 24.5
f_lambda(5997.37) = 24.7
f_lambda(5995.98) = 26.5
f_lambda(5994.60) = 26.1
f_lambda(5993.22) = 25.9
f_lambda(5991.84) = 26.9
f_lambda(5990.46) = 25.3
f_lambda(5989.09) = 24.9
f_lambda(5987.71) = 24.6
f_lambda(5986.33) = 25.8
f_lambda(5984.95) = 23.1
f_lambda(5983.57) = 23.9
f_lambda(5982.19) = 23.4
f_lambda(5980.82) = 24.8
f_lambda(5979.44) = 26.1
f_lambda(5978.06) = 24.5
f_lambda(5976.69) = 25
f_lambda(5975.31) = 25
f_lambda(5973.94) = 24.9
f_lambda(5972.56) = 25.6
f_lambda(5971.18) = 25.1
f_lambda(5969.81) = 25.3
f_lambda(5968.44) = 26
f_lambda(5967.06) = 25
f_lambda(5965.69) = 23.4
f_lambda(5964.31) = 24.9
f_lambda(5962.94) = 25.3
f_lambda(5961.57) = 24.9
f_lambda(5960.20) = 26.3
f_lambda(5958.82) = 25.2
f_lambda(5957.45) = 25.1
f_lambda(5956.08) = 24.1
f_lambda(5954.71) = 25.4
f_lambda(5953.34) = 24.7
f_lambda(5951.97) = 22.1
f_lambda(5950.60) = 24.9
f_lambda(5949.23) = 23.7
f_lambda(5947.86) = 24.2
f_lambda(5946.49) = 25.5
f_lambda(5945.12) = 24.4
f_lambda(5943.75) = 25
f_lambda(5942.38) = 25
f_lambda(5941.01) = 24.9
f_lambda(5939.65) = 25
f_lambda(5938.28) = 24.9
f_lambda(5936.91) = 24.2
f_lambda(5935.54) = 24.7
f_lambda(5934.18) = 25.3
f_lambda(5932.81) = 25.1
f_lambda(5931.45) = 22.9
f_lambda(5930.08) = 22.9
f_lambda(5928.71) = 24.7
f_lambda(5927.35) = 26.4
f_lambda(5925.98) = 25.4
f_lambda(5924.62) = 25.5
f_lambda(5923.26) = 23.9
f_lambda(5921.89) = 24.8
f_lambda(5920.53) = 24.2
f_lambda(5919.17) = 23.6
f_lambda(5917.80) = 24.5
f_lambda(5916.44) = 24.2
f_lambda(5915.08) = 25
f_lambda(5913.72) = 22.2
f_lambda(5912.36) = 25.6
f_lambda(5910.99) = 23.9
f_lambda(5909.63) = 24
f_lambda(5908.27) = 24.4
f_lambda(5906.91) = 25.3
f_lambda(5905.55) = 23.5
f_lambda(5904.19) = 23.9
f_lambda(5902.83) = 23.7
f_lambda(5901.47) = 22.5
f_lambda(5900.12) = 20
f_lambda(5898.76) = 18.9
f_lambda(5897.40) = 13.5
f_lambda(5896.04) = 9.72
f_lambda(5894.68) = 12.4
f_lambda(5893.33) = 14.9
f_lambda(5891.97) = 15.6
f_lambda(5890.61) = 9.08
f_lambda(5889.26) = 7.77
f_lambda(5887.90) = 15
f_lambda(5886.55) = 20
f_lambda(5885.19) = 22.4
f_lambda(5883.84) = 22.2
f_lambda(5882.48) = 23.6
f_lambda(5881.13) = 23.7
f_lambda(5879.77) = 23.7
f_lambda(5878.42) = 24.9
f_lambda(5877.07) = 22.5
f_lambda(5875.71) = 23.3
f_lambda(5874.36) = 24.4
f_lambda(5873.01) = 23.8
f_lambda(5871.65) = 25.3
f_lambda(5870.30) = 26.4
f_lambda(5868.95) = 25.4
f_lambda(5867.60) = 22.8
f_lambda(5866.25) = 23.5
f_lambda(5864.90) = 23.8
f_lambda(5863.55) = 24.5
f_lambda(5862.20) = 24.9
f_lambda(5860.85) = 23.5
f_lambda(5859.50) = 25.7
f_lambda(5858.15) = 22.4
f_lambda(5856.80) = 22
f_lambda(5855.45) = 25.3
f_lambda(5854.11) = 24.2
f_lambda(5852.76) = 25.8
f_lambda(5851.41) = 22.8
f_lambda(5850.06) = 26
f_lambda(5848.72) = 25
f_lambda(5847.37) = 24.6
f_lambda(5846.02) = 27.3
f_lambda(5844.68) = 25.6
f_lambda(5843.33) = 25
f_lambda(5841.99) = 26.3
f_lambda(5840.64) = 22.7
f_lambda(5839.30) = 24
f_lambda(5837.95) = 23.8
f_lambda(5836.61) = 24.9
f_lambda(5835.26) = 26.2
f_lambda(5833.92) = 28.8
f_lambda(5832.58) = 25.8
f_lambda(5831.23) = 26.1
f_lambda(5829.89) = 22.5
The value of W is 1.9 Angstrom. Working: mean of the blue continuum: 21.3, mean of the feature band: 21.2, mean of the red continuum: 24.8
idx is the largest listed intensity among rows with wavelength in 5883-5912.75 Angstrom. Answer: 25.6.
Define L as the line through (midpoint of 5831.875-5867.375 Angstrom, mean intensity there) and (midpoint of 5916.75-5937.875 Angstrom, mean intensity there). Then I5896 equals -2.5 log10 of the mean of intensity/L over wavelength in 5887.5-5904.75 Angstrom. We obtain 0.48 mag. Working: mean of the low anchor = 24.8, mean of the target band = 15.9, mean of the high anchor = 24.5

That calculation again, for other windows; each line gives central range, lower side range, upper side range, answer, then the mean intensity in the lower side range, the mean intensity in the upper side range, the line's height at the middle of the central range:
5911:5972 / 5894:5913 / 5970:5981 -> -0.073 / 20.8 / 25.1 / 23.1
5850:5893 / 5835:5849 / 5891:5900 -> -0.164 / 25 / 14.4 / 19.1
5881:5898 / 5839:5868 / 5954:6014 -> 0.474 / 24.5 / 25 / 24.6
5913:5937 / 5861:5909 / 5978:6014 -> -0.094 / 20.9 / 25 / 22.4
